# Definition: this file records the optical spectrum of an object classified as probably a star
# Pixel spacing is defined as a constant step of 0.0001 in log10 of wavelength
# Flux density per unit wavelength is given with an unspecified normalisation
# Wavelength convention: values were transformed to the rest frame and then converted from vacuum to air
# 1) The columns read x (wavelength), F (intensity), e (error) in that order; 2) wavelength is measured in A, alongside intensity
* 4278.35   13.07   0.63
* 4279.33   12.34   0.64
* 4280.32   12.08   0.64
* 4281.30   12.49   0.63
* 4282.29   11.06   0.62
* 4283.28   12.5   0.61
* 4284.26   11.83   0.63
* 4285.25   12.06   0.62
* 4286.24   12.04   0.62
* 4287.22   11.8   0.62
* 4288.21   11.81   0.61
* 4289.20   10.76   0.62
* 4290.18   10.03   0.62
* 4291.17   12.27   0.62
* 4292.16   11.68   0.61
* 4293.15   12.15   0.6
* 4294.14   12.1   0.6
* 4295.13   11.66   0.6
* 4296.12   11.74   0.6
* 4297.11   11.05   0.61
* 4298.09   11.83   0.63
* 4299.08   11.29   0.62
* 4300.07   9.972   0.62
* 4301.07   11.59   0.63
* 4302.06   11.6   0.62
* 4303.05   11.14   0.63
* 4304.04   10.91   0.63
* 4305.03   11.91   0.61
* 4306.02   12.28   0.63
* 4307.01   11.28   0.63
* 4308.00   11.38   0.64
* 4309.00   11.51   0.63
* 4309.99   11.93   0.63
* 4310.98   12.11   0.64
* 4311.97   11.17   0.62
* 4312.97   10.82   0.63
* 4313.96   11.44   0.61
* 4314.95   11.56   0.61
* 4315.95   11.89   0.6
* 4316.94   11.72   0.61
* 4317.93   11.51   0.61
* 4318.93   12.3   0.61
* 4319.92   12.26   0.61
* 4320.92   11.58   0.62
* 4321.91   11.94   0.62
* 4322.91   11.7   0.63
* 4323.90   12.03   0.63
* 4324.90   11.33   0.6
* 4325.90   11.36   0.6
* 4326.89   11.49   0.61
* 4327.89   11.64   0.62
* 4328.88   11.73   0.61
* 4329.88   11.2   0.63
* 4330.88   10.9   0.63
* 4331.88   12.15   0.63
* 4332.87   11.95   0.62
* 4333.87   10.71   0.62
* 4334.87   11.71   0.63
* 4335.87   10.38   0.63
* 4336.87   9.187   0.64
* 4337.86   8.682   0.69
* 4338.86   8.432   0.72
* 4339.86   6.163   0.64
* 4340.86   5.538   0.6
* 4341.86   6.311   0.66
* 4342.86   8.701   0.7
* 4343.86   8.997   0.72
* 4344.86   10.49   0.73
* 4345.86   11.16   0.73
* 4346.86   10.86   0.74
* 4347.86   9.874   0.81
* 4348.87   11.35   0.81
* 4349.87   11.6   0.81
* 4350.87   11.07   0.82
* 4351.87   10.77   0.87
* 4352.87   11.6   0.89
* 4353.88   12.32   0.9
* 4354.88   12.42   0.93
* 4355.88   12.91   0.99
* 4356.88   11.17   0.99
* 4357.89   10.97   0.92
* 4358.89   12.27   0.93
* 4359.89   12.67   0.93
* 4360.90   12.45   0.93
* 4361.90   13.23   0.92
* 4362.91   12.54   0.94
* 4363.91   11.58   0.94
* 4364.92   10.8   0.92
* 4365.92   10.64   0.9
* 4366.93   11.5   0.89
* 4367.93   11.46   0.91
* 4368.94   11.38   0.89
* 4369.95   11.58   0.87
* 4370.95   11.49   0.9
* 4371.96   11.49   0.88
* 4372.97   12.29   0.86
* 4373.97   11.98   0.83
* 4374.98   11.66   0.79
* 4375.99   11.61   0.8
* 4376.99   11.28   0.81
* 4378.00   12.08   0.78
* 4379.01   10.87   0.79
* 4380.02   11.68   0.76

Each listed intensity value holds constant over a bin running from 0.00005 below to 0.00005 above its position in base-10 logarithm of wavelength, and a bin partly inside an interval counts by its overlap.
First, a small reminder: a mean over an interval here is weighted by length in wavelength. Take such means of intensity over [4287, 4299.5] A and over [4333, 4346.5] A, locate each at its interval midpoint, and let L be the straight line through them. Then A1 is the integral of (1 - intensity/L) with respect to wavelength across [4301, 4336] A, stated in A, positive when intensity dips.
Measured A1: -4.8 A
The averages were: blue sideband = 11.5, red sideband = 9.06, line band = 11.6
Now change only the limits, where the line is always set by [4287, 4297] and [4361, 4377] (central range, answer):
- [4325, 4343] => 2.6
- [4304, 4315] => 0.0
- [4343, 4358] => 0.7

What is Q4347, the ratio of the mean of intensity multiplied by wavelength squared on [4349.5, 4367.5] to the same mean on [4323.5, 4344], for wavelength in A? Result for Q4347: 1.19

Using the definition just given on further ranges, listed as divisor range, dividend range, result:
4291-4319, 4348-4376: 1.04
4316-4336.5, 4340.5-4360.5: 0.94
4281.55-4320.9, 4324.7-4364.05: 0.95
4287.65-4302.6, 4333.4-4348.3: 0.82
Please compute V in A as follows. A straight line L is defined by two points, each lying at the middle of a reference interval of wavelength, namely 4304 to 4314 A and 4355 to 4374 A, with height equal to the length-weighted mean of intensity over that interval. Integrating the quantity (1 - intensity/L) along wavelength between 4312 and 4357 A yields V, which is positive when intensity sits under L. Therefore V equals 3.3 A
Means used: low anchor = 11.6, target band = 10.8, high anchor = 11.8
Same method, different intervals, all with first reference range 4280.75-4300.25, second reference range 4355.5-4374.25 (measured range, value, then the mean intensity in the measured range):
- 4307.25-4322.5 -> 0.03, 11.7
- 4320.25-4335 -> 0.19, 11.6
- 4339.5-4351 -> 2.38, 9.32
